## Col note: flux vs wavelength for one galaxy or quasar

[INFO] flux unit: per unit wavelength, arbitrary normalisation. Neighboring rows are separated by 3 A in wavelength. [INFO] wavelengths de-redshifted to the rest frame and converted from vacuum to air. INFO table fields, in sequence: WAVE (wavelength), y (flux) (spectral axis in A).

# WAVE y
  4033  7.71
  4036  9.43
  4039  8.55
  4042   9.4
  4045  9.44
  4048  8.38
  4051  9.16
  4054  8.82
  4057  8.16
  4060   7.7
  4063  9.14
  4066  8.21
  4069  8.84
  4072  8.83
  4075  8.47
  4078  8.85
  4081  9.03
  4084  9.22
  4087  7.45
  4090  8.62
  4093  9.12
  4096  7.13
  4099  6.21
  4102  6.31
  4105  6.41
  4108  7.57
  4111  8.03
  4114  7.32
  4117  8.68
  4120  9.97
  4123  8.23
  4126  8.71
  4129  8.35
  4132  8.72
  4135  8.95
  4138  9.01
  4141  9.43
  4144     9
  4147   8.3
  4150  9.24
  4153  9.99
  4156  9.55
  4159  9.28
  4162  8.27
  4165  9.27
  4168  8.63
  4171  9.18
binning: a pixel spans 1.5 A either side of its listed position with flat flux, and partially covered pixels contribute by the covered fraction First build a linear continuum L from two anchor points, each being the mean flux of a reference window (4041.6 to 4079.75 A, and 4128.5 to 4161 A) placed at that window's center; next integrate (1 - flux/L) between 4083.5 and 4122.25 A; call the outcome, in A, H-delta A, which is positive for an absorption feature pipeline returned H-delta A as 4.7 A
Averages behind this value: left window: 8.71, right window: 9.08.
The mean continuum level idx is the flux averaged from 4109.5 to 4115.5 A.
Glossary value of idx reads 7.67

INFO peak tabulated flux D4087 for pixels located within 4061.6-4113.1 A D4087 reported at 9.22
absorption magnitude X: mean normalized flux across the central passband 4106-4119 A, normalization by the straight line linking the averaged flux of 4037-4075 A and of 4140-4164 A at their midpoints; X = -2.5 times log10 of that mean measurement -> 0.13 mag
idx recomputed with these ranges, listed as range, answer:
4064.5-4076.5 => 8.59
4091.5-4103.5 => 7.19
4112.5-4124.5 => 8.55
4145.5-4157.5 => 9.27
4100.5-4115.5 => 7.13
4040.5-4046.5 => 9.42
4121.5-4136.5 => 8.59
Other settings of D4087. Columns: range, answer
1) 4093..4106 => 9.12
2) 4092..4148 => 9.97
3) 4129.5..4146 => 9.43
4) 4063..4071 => 9.14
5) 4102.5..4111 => 8.03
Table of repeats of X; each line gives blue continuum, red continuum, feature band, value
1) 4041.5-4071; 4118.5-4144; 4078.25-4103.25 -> 0.111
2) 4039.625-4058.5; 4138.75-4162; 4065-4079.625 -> 0.036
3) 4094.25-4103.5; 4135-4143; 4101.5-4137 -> -0.034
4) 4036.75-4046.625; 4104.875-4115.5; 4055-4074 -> 0.011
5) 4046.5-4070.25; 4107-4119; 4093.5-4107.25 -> 0.200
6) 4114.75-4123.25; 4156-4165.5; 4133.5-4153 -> -0.012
